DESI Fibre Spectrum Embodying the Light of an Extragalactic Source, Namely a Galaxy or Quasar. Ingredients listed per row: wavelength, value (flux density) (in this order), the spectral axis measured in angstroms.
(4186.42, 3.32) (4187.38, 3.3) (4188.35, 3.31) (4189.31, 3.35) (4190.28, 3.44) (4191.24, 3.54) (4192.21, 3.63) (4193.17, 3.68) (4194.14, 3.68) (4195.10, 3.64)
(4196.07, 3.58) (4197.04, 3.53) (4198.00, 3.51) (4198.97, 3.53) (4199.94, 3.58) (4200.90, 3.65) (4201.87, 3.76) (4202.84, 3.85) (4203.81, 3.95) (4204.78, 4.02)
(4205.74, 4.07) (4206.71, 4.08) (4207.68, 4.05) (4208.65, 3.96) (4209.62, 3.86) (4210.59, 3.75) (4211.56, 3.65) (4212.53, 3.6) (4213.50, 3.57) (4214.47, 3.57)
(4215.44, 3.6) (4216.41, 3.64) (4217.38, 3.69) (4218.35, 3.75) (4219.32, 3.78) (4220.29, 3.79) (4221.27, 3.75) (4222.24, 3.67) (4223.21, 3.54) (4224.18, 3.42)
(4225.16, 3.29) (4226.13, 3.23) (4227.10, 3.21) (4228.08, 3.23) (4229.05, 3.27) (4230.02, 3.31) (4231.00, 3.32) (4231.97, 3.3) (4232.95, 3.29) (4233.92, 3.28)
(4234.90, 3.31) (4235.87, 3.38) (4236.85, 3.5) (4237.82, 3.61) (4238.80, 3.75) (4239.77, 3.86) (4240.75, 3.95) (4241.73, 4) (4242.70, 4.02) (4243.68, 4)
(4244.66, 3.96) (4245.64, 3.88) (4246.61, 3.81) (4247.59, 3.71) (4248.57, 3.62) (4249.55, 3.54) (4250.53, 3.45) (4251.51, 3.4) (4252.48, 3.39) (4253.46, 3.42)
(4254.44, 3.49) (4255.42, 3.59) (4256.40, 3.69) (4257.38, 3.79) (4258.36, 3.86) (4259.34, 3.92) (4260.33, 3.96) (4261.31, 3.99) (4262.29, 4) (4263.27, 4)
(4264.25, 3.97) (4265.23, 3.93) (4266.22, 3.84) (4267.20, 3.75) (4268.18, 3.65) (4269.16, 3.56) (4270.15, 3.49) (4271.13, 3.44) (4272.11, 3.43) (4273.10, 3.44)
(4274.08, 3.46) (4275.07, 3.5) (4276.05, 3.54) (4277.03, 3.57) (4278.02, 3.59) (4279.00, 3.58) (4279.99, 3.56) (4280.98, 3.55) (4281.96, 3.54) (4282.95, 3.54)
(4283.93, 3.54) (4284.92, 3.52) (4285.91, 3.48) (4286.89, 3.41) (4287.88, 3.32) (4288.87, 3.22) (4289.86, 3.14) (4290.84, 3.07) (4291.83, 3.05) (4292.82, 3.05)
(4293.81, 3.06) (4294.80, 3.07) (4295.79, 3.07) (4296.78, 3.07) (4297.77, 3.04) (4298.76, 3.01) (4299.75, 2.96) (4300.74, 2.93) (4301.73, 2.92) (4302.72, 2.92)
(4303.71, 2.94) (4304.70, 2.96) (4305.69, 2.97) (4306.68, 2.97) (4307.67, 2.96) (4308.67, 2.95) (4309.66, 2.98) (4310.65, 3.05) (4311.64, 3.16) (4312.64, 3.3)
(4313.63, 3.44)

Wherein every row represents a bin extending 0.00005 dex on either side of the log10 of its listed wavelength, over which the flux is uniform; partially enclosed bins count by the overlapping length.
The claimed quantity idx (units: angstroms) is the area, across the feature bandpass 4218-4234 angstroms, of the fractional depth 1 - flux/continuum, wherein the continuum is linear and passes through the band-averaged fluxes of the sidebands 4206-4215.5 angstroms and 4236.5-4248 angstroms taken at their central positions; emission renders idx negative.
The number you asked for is 1.6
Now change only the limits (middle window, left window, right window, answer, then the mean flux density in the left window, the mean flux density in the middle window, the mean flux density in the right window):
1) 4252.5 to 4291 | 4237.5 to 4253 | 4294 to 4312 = -2.2 angstroms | 3.75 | 3.6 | 3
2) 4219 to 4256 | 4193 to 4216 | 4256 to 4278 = 1.6 angstroms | 3.74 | 3.56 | 3.71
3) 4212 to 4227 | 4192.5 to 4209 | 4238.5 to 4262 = 0.7 angstroms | 3.77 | 3.58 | 3.75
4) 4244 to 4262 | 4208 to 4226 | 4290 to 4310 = -1.8 angstroms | 3.65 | 3.7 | 3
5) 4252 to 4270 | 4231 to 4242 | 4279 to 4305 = -2.0 angstroms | 3.55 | 3.76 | 3.2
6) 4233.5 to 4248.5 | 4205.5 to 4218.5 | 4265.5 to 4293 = -0.4 angstroms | 3.77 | 3.73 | 3.47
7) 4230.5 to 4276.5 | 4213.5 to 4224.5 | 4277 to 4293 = -1.8 angstroms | 3.66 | 3.66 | 3.4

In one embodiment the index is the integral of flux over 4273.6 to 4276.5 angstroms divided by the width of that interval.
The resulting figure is 3.5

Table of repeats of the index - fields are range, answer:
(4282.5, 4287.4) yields 3.5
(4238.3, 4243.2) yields 3.91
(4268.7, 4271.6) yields 3.49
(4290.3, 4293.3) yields 3.06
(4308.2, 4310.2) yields 2.97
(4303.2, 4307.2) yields 2.96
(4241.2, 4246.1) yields 3.97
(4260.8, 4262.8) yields 4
